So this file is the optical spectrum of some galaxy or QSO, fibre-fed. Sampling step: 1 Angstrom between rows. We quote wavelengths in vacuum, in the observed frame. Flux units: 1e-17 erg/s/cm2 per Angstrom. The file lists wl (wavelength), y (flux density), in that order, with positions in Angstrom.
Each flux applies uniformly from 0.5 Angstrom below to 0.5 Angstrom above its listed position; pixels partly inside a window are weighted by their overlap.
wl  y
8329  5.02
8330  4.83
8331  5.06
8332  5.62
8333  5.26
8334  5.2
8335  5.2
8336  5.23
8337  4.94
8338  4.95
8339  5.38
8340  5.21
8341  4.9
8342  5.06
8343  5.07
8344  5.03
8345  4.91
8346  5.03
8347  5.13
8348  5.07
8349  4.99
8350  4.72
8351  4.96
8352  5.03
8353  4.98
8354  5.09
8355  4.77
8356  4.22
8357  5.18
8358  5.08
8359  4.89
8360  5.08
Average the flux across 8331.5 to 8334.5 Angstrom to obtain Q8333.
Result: 5.36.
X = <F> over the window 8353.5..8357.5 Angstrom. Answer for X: 4.81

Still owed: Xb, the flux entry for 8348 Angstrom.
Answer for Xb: 5.07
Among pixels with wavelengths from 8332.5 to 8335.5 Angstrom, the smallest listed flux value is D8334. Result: 5.2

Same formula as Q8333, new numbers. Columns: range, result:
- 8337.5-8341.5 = 5.11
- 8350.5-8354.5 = 5.02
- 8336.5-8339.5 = 5.09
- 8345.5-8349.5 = 5.05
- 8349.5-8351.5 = 4.84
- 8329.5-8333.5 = 5.19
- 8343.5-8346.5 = 4.99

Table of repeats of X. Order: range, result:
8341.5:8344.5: 5.05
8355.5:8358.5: 4.83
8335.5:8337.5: 5.09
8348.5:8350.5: 4.86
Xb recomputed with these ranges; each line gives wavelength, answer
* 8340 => 5.21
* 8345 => 4.91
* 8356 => 4.22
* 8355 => 4.77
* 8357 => 5.18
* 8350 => 4.72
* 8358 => 5.08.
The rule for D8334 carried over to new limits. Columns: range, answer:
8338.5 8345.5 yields 4.9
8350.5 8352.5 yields 4.96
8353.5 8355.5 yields 4.77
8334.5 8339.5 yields 4.94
